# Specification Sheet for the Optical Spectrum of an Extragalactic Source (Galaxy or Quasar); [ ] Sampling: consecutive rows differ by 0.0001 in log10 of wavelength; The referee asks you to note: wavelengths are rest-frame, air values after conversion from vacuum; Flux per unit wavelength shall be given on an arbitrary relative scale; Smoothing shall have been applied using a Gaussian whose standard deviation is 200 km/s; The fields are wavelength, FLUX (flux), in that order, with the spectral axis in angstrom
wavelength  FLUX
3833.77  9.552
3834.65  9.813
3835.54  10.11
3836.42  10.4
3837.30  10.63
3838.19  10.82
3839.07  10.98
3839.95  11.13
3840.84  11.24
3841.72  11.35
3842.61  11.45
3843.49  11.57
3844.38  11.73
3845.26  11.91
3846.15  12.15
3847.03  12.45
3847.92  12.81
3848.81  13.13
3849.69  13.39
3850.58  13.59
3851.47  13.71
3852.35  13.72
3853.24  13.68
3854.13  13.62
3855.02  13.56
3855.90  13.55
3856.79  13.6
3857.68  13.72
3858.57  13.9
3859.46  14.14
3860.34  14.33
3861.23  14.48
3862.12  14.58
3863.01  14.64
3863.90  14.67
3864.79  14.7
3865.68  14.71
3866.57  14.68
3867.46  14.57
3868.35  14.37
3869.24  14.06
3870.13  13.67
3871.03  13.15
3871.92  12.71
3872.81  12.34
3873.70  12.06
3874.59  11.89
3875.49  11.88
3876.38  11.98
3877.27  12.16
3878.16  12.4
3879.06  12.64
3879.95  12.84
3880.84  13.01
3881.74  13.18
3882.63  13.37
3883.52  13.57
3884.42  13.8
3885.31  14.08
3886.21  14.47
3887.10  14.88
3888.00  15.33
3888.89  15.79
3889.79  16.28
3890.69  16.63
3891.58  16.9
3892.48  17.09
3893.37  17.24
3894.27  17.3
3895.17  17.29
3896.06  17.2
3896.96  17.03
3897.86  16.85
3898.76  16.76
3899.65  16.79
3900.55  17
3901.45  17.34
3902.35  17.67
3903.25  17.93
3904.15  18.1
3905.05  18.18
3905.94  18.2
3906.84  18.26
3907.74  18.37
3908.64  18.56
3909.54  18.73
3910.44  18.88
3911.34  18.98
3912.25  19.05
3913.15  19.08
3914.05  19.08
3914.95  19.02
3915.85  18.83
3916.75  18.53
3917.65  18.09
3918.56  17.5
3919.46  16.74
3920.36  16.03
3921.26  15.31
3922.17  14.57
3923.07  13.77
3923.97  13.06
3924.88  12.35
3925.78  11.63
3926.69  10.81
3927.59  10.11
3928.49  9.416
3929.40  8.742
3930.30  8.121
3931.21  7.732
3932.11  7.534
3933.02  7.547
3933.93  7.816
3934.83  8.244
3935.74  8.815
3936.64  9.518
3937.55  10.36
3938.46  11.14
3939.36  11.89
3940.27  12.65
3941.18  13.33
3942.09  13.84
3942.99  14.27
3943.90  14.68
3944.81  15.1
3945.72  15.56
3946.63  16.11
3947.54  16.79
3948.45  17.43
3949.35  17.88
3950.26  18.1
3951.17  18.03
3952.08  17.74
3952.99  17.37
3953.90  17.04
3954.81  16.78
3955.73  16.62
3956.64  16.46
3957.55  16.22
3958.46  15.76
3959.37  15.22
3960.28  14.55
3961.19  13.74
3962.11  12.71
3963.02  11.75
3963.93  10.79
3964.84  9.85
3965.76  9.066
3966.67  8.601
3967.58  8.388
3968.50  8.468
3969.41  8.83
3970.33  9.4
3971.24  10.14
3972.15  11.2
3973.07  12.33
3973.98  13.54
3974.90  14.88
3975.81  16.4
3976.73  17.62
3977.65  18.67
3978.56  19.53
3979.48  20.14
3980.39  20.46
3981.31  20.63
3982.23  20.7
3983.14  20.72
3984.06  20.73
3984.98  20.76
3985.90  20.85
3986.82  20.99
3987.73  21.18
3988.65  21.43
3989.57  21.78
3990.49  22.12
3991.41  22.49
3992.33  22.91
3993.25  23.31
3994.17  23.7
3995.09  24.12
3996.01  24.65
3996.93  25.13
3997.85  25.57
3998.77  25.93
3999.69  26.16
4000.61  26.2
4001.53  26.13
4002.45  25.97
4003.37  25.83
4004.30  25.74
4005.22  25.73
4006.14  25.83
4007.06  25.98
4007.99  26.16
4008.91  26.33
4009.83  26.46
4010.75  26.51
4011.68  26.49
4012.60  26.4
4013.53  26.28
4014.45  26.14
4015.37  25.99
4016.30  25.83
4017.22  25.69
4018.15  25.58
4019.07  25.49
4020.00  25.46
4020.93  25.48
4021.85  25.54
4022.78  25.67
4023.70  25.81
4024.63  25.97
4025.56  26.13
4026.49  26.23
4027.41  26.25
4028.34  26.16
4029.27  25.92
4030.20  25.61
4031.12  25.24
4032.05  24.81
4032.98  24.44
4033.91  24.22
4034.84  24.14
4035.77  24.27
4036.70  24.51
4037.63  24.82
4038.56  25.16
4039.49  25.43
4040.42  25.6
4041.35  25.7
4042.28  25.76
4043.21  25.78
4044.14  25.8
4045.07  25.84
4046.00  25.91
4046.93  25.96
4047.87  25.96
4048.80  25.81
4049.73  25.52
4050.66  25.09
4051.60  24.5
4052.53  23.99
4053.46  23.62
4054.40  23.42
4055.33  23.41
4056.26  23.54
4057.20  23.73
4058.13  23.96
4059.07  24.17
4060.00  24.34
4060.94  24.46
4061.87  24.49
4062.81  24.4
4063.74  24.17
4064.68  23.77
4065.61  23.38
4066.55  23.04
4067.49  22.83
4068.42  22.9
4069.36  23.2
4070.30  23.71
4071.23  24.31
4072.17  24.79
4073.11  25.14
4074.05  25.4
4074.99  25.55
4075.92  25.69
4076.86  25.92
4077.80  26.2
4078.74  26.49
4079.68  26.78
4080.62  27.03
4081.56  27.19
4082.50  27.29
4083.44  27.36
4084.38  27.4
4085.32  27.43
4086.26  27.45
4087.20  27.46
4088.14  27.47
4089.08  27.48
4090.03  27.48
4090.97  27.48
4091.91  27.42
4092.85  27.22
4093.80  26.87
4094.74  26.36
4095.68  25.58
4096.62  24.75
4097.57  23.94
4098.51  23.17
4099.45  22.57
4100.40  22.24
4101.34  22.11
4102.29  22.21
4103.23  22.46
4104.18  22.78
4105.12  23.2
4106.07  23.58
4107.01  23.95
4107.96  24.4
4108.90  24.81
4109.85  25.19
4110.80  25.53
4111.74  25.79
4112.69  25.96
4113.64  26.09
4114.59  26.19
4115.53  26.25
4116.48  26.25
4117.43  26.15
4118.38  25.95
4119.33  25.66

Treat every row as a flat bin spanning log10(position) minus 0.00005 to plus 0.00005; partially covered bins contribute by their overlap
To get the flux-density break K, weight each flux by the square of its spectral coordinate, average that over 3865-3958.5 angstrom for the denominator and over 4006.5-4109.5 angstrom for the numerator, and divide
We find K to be 1.83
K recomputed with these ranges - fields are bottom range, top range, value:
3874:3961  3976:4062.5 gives 1.72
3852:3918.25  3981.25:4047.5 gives 1.71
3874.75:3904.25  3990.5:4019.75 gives 1.76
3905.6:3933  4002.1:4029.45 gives 1.82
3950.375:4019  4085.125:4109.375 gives 1.33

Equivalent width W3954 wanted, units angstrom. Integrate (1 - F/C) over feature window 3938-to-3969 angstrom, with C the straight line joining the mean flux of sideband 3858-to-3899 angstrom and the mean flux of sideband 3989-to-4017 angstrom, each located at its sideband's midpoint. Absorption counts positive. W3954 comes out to 9.9 angstrom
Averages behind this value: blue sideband 14.5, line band 14.2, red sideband 25.3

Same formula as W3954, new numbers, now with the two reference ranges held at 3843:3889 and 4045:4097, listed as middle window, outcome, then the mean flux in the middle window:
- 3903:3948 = 6.6 angstrom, 14.3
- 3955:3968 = 4.1 angstrom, 12.9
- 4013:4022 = -1.4 angstrom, 25.8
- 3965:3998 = 3.8 angstrom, 18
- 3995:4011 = -3.3 angstrom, 25.8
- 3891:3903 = -1.5 angstrom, 17.1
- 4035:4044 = -0.6 angstrom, 25.2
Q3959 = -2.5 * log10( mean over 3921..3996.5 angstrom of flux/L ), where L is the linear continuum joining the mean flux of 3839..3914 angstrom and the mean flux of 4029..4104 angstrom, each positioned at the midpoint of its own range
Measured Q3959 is 0.278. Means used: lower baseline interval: 14.8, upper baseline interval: 25.1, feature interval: 15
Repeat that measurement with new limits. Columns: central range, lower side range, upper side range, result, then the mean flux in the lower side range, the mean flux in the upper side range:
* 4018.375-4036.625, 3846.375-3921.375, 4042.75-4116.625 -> -0.13 mag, 15.4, 25.1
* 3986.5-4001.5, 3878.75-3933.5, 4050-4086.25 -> -0.15 mag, 15.4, 24.9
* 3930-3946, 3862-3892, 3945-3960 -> 0.43 mag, 13.9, 16.8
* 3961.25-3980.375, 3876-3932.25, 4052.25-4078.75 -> 0.43 mag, 15.4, 24.2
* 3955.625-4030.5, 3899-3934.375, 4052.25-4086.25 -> -0.03 mag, 15.2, 24.9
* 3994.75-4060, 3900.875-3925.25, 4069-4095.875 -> -0.09 mag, 17.4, 26.4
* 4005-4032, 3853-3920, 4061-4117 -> -0.19 mag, 15.6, 25.2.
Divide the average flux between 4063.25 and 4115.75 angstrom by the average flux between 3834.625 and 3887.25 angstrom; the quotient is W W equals 1.94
